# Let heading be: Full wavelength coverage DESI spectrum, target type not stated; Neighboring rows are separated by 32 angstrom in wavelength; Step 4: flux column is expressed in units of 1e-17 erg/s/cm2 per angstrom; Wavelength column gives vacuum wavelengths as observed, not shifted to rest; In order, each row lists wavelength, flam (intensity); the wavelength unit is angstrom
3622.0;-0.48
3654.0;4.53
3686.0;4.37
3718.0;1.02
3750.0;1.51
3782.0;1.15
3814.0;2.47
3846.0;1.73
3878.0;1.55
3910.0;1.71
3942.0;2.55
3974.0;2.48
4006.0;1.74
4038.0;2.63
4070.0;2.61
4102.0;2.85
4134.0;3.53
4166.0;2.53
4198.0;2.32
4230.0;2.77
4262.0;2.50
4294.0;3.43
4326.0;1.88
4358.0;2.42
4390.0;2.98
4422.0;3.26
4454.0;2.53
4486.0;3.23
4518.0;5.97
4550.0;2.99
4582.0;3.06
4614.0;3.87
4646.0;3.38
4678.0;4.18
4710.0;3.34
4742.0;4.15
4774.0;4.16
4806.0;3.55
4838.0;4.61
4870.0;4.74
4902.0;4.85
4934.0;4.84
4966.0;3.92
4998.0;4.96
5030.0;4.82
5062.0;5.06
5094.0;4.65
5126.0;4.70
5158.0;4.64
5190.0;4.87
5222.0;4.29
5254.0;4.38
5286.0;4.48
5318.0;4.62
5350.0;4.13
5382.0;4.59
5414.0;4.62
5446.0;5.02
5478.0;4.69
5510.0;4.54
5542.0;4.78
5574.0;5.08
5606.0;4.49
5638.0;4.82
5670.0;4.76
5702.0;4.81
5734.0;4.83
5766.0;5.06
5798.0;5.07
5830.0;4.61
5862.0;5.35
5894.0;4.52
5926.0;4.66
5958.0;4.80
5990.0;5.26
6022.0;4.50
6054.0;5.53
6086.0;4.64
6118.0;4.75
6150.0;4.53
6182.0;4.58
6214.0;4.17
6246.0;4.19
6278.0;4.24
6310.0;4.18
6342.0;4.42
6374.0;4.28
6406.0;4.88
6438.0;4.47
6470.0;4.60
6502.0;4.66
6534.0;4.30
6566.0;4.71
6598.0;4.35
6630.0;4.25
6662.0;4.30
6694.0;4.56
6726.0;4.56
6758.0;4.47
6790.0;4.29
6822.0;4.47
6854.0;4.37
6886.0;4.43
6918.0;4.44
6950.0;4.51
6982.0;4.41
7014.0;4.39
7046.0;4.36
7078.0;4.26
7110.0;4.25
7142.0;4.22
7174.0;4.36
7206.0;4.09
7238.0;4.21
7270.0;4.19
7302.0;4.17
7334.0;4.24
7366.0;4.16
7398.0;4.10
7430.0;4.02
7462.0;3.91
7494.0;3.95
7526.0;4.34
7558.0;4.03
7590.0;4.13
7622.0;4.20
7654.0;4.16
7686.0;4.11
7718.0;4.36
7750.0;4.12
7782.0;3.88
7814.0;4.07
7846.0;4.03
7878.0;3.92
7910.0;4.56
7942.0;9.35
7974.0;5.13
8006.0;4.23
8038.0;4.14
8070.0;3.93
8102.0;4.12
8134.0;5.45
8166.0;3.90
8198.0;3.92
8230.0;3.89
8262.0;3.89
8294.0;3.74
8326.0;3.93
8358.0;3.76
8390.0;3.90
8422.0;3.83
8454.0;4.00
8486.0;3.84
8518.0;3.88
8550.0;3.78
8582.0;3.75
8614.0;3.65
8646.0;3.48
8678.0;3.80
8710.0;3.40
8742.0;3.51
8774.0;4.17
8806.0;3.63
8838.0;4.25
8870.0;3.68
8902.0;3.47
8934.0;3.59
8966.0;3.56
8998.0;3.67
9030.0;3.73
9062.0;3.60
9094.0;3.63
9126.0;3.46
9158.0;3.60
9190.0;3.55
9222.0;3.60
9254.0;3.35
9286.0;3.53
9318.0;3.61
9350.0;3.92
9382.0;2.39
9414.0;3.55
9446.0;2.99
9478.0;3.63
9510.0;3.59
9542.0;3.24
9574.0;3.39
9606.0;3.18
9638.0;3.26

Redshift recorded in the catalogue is 0.21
